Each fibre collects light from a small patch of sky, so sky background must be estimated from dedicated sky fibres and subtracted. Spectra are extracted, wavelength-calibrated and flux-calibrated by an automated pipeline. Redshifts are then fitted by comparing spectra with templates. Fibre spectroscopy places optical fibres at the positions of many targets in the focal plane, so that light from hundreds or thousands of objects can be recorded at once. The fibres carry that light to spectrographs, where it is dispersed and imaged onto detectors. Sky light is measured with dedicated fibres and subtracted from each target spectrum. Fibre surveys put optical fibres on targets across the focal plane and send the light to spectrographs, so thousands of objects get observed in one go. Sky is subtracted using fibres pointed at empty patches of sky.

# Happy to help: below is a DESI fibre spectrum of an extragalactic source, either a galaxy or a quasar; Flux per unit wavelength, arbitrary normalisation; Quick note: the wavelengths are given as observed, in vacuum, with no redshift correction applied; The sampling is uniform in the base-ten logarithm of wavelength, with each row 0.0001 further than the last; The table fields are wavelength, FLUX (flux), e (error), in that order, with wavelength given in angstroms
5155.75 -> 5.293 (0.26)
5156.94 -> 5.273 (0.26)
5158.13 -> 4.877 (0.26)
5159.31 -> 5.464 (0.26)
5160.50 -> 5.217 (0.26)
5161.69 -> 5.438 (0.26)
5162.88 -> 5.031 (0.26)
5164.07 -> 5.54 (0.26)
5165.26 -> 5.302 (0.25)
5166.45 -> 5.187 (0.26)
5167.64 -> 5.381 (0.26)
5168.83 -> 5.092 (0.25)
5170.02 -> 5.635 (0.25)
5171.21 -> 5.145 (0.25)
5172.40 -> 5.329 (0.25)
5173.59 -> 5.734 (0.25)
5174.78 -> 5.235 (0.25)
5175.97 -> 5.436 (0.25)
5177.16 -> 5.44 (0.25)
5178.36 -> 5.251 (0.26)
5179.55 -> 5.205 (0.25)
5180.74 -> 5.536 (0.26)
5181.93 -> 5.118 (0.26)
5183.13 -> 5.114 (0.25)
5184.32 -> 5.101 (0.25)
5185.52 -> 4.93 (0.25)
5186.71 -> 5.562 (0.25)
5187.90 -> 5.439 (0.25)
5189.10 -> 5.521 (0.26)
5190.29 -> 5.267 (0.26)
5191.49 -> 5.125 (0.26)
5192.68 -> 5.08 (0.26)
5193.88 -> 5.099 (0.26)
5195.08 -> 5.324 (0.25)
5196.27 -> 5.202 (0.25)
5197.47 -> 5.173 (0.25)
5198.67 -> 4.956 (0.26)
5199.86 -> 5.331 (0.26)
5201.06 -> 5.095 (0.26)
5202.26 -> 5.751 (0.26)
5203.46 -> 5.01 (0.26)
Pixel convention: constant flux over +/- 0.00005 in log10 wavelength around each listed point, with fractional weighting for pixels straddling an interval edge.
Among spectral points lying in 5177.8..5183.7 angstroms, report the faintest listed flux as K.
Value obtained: 5.114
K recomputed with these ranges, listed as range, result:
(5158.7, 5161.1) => 5.217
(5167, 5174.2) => 5.092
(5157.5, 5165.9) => 4.877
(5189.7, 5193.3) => 5.08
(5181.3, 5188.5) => 4.93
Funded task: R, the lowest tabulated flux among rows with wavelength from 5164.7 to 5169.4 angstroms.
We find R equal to 5.092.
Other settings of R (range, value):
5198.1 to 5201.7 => 4.956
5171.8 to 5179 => 5.235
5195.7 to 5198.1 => 5.173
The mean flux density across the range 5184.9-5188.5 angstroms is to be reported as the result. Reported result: 5.31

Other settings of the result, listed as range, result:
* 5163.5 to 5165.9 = 5.41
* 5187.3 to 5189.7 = 5.49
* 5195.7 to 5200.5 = 5.16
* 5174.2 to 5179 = 5.34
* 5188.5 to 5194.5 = 5.21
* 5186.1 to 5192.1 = 5.39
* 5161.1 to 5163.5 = 5.23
